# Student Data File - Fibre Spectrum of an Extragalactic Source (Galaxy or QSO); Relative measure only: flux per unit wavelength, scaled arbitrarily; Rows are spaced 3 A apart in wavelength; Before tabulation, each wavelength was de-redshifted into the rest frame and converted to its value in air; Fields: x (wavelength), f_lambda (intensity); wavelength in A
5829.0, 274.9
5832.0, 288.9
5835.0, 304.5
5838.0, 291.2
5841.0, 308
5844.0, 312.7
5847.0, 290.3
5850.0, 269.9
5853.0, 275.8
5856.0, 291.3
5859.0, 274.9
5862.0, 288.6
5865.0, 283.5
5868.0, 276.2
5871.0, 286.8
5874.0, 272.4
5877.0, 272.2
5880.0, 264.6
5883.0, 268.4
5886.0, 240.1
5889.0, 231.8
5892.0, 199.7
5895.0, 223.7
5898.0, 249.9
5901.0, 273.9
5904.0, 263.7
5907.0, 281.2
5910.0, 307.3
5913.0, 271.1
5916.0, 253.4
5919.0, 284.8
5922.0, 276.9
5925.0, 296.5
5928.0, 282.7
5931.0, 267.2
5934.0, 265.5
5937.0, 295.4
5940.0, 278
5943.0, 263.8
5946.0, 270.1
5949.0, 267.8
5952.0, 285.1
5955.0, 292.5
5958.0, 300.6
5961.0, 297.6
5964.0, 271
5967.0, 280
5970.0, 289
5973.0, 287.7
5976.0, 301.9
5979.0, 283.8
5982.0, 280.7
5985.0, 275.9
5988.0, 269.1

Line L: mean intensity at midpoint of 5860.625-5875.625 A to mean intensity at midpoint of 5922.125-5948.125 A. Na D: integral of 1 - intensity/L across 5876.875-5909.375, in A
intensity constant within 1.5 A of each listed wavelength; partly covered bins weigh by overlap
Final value 3.2 A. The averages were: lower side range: 281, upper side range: 277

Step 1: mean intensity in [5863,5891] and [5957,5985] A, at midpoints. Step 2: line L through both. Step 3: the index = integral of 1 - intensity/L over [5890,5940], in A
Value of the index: 1.1 A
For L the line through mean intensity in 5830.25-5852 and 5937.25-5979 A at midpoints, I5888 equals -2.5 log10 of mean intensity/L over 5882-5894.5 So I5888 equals 0.24 mag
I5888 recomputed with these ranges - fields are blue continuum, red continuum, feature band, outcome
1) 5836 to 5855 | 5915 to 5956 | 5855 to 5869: 0.02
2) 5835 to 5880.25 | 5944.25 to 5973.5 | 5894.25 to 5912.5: 0.06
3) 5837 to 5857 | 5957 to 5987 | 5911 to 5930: 0.04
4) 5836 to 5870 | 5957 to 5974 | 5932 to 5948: 0.05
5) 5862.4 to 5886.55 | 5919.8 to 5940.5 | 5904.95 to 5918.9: 0.00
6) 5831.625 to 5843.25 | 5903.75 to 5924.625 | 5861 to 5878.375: 0.04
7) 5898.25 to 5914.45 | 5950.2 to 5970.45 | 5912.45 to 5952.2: 0.03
